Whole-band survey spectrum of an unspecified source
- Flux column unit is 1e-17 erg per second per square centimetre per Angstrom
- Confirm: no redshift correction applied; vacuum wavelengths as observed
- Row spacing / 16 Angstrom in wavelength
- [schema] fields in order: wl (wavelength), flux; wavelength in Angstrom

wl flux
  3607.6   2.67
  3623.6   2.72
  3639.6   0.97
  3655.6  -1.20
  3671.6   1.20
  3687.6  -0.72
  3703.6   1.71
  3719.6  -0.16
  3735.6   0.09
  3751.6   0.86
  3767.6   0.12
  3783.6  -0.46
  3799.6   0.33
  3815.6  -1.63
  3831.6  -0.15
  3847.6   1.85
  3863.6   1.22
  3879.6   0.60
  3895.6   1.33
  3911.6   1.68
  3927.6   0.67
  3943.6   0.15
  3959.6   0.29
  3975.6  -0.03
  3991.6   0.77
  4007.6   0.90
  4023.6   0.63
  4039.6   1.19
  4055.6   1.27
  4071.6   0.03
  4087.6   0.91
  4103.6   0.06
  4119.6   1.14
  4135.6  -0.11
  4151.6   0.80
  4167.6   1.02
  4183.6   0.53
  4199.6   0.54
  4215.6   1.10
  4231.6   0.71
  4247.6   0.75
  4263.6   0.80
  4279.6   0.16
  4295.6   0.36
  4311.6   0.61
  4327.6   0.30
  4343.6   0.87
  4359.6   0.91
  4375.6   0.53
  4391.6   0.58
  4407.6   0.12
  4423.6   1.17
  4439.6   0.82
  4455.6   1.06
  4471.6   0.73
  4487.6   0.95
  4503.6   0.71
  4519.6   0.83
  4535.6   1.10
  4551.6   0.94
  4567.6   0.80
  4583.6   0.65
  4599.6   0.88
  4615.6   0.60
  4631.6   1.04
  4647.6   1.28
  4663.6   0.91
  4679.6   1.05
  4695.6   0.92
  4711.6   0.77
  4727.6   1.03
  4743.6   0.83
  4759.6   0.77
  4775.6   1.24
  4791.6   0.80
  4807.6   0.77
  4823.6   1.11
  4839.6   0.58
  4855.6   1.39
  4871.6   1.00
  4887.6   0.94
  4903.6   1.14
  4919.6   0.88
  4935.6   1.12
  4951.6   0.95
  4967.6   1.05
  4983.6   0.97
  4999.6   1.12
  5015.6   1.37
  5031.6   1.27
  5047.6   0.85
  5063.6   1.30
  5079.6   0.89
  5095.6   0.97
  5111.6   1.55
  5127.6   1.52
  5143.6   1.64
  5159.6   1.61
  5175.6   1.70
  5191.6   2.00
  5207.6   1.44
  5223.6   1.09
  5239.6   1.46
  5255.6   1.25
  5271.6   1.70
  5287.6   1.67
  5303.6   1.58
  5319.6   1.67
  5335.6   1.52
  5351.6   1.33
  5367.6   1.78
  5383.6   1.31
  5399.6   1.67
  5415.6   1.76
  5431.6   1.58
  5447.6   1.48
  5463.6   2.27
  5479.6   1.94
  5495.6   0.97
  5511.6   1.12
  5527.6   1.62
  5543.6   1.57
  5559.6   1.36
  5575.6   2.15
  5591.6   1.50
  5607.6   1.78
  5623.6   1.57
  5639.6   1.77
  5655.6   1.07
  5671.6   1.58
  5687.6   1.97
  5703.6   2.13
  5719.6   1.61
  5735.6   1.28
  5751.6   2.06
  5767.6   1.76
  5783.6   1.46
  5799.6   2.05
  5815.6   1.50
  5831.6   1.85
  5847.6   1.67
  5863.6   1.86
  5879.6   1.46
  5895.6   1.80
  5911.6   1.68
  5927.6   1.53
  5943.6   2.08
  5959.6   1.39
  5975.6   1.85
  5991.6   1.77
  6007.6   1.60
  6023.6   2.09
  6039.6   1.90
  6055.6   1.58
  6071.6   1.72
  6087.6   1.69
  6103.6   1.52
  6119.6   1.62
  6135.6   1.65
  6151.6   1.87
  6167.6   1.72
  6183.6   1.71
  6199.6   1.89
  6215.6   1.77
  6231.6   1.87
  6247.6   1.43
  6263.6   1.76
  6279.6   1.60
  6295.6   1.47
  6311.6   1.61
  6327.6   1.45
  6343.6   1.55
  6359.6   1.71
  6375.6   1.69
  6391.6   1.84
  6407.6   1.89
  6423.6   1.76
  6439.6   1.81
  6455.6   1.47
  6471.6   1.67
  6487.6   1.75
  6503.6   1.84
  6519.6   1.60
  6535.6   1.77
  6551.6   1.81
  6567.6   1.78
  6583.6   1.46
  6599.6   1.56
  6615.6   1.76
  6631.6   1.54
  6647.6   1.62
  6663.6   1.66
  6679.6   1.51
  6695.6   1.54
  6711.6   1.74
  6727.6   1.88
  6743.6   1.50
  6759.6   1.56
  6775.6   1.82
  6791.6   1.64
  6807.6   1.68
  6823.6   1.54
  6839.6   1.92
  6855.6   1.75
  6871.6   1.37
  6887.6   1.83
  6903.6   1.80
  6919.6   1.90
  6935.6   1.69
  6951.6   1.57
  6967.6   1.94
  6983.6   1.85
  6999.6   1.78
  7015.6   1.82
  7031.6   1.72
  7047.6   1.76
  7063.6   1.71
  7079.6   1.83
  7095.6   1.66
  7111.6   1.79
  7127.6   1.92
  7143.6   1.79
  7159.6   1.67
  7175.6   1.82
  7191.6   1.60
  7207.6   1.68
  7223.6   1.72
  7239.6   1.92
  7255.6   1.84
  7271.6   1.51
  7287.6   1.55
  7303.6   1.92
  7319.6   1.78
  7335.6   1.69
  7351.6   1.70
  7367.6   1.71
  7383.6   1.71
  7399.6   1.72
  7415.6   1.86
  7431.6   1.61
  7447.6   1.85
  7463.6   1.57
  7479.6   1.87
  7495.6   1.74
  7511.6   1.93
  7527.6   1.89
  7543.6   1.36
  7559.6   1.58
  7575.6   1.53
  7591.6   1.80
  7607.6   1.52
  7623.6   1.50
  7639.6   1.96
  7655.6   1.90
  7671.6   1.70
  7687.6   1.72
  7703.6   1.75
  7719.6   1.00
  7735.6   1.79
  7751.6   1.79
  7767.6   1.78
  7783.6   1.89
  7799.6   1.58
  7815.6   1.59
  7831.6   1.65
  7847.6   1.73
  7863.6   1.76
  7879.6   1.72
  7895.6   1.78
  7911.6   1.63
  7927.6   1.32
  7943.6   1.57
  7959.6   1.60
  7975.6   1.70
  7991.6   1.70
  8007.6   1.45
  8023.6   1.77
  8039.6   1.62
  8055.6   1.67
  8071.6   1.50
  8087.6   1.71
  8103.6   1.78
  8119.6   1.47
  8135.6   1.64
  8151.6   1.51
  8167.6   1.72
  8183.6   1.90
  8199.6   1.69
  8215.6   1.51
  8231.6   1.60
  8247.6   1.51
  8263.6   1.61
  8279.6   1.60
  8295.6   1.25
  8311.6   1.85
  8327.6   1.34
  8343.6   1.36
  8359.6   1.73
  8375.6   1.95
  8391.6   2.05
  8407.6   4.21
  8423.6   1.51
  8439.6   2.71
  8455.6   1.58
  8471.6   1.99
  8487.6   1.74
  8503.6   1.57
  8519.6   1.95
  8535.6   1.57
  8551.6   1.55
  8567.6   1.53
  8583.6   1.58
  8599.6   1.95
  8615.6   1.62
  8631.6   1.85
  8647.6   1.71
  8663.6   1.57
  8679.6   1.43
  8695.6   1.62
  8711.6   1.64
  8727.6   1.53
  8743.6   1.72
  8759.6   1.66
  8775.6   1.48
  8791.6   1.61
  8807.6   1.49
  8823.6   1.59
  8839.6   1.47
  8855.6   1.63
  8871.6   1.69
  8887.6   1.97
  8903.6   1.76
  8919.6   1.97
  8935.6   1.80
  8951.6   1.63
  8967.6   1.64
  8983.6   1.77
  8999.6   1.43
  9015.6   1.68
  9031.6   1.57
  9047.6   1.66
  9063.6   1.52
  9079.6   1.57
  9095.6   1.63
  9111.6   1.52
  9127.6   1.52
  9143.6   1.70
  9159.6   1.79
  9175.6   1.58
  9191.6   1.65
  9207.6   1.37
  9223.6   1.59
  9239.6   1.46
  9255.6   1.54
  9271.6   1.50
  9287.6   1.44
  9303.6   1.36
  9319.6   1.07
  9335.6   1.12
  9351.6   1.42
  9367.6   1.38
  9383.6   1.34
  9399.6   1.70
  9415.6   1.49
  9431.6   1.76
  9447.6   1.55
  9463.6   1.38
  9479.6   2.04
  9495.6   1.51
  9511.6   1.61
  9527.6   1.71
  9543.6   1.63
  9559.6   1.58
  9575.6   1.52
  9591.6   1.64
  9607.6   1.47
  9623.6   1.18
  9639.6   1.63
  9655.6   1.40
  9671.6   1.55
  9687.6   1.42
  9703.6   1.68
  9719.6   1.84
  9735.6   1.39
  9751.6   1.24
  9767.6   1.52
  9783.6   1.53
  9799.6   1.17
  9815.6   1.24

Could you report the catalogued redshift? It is 0.281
